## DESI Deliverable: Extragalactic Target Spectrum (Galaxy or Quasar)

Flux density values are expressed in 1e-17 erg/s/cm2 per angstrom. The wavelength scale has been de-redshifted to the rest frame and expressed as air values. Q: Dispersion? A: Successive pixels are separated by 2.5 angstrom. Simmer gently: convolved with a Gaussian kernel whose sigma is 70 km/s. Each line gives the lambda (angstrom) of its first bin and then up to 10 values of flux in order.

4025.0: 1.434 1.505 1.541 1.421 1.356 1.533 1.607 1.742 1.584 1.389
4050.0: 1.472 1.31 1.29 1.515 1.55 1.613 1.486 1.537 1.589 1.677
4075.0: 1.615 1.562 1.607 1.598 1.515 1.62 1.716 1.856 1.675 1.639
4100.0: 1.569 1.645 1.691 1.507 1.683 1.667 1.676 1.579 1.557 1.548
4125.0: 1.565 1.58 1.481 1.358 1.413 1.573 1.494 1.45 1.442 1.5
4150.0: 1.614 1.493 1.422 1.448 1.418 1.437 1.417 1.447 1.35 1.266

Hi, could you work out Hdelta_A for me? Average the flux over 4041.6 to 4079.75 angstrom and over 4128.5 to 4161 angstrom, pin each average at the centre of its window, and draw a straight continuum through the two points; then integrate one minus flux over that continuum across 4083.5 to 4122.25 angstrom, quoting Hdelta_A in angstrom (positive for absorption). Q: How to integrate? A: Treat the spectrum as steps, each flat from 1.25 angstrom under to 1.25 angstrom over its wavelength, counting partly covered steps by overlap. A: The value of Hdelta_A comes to -3.5 angstrom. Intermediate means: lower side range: 1.53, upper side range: 1.47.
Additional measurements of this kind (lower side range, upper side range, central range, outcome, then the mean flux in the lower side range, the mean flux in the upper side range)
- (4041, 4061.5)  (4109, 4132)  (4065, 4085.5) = -0.87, 1.48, 1.58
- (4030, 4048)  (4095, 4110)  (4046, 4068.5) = 1.31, 1.53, 1.62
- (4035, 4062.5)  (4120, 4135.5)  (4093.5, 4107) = -1.27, 1.5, 1.5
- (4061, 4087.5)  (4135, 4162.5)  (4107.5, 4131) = -1.07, 1.58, 1.48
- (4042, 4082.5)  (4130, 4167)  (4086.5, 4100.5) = -1.67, 1.53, 1.46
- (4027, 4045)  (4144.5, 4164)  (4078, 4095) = -1.60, 1.53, 1.47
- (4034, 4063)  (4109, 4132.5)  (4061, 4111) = -2.61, 1.49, 1.58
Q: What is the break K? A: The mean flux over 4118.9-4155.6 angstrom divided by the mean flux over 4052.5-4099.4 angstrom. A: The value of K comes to 0.95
